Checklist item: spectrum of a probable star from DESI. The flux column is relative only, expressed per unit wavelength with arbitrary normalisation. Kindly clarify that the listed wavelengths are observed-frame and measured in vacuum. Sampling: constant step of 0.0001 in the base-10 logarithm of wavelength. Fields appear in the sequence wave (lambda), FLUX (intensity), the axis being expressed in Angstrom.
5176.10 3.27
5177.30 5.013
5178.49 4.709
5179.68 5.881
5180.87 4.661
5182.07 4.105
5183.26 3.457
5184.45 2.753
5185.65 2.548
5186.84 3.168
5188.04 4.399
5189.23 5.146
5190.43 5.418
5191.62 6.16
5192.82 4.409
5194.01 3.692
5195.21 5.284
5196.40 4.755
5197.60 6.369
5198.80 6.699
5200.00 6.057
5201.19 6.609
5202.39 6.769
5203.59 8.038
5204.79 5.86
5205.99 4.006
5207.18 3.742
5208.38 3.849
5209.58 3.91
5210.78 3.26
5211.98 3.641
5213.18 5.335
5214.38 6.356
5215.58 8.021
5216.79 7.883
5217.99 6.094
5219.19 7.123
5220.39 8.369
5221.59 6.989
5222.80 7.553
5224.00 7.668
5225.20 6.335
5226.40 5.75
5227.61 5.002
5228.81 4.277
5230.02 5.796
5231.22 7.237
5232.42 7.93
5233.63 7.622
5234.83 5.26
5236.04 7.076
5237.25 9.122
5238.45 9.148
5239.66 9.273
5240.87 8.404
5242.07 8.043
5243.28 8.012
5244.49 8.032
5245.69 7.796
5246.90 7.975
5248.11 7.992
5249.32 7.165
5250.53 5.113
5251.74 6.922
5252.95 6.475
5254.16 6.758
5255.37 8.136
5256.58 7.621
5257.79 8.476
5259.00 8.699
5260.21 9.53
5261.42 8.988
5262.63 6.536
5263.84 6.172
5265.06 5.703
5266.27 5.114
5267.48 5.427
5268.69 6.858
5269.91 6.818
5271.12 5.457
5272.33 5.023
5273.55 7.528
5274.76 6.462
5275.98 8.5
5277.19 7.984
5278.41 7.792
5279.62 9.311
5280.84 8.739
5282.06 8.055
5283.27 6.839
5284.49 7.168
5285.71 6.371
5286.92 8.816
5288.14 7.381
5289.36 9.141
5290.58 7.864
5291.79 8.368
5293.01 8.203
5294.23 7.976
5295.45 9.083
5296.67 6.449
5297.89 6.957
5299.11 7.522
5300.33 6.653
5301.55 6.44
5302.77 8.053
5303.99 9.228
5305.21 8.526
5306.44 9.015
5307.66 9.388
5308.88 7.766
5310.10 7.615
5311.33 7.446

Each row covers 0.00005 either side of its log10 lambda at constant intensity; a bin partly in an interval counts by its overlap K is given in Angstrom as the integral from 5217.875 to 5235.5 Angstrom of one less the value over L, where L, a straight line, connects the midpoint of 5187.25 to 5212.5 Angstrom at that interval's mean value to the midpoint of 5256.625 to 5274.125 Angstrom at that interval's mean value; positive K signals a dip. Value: -2.3 Angstrom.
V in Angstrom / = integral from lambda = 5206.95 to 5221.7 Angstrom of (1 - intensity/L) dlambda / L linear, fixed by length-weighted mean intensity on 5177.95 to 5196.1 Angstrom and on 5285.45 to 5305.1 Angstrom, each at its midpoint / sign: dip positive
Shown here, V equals -1.26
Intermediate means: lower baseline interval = 4.39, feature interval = 5.75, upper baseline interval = 7.83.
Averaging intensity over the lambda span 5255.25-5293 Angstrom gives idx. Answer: 7.45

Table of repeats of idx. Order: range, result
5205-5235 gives 5.97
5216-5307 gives 7.4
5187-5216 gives 5.28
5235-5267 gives 7.58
